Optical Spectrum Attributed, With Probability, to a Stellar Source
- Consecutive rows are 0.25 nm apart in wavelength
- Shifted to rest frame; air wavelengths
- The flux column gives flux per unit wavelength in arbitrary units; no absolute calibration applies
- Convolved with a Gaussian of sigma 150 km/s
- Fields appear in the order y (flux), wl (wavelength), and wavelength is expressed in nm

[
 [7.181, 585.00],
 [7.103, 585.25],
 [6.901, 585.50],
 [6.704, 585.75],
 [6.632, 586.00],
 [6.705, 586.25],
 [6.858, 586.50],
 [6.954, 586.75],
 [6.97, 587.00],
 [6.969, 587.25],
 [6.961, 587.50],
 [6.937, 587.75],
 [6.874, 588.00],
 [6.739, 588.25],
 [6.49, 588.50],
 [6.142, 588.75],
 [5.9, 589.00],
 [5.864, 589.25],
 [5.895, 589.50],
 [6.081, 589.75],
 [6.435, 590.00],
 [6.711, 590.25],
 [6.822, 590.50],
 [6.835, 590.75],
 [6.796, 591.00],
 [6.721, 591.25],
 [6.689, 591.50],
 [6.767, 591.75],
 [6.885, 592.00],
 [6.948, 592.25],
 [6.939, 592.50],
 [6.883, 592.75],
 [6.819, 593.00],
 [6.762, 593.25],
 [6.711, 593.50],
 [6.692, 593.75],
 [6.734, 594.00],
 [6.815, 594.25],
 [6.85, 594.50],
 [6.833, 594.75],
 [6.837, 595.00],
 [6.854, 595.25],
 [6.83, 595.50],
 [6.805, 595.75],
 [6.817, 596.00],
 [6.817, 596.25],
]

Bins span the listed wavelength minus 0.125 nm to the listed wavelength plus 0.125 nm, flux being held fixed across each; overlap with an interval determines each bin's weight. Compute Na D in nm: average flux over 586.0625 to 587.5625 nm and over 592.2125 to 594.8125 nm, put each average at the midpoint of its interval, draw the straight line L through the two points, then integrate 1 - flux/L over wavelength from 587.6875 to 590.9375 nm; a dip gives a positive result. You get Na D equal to 0.20 nm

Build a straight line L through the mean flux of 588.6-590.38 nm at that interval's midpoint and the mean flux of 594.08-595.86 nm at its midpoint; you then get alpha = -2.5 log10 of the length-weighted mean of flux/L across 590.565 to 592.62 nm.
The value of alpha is -0.07 mag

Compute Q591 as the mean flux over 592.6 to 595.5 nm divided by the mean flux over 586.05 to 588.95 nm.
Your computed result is 1.0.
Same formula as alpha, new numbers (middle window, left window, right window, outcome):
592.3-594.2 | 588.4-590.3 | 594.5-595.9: -0.03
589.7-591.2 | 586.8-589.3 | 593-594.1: 0.00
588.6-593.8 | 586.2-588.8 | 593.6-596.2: 0.04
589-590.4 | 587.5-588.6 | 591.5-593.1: 0.11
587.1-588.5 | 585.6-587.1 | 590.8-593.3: -0.01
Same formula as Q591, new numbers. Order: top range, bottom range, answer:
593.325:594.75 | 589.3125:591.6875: 1.03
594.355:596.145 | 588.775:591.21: 1.07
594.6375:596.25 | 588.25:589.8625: 1.12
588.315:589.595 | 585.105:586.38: 0.89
